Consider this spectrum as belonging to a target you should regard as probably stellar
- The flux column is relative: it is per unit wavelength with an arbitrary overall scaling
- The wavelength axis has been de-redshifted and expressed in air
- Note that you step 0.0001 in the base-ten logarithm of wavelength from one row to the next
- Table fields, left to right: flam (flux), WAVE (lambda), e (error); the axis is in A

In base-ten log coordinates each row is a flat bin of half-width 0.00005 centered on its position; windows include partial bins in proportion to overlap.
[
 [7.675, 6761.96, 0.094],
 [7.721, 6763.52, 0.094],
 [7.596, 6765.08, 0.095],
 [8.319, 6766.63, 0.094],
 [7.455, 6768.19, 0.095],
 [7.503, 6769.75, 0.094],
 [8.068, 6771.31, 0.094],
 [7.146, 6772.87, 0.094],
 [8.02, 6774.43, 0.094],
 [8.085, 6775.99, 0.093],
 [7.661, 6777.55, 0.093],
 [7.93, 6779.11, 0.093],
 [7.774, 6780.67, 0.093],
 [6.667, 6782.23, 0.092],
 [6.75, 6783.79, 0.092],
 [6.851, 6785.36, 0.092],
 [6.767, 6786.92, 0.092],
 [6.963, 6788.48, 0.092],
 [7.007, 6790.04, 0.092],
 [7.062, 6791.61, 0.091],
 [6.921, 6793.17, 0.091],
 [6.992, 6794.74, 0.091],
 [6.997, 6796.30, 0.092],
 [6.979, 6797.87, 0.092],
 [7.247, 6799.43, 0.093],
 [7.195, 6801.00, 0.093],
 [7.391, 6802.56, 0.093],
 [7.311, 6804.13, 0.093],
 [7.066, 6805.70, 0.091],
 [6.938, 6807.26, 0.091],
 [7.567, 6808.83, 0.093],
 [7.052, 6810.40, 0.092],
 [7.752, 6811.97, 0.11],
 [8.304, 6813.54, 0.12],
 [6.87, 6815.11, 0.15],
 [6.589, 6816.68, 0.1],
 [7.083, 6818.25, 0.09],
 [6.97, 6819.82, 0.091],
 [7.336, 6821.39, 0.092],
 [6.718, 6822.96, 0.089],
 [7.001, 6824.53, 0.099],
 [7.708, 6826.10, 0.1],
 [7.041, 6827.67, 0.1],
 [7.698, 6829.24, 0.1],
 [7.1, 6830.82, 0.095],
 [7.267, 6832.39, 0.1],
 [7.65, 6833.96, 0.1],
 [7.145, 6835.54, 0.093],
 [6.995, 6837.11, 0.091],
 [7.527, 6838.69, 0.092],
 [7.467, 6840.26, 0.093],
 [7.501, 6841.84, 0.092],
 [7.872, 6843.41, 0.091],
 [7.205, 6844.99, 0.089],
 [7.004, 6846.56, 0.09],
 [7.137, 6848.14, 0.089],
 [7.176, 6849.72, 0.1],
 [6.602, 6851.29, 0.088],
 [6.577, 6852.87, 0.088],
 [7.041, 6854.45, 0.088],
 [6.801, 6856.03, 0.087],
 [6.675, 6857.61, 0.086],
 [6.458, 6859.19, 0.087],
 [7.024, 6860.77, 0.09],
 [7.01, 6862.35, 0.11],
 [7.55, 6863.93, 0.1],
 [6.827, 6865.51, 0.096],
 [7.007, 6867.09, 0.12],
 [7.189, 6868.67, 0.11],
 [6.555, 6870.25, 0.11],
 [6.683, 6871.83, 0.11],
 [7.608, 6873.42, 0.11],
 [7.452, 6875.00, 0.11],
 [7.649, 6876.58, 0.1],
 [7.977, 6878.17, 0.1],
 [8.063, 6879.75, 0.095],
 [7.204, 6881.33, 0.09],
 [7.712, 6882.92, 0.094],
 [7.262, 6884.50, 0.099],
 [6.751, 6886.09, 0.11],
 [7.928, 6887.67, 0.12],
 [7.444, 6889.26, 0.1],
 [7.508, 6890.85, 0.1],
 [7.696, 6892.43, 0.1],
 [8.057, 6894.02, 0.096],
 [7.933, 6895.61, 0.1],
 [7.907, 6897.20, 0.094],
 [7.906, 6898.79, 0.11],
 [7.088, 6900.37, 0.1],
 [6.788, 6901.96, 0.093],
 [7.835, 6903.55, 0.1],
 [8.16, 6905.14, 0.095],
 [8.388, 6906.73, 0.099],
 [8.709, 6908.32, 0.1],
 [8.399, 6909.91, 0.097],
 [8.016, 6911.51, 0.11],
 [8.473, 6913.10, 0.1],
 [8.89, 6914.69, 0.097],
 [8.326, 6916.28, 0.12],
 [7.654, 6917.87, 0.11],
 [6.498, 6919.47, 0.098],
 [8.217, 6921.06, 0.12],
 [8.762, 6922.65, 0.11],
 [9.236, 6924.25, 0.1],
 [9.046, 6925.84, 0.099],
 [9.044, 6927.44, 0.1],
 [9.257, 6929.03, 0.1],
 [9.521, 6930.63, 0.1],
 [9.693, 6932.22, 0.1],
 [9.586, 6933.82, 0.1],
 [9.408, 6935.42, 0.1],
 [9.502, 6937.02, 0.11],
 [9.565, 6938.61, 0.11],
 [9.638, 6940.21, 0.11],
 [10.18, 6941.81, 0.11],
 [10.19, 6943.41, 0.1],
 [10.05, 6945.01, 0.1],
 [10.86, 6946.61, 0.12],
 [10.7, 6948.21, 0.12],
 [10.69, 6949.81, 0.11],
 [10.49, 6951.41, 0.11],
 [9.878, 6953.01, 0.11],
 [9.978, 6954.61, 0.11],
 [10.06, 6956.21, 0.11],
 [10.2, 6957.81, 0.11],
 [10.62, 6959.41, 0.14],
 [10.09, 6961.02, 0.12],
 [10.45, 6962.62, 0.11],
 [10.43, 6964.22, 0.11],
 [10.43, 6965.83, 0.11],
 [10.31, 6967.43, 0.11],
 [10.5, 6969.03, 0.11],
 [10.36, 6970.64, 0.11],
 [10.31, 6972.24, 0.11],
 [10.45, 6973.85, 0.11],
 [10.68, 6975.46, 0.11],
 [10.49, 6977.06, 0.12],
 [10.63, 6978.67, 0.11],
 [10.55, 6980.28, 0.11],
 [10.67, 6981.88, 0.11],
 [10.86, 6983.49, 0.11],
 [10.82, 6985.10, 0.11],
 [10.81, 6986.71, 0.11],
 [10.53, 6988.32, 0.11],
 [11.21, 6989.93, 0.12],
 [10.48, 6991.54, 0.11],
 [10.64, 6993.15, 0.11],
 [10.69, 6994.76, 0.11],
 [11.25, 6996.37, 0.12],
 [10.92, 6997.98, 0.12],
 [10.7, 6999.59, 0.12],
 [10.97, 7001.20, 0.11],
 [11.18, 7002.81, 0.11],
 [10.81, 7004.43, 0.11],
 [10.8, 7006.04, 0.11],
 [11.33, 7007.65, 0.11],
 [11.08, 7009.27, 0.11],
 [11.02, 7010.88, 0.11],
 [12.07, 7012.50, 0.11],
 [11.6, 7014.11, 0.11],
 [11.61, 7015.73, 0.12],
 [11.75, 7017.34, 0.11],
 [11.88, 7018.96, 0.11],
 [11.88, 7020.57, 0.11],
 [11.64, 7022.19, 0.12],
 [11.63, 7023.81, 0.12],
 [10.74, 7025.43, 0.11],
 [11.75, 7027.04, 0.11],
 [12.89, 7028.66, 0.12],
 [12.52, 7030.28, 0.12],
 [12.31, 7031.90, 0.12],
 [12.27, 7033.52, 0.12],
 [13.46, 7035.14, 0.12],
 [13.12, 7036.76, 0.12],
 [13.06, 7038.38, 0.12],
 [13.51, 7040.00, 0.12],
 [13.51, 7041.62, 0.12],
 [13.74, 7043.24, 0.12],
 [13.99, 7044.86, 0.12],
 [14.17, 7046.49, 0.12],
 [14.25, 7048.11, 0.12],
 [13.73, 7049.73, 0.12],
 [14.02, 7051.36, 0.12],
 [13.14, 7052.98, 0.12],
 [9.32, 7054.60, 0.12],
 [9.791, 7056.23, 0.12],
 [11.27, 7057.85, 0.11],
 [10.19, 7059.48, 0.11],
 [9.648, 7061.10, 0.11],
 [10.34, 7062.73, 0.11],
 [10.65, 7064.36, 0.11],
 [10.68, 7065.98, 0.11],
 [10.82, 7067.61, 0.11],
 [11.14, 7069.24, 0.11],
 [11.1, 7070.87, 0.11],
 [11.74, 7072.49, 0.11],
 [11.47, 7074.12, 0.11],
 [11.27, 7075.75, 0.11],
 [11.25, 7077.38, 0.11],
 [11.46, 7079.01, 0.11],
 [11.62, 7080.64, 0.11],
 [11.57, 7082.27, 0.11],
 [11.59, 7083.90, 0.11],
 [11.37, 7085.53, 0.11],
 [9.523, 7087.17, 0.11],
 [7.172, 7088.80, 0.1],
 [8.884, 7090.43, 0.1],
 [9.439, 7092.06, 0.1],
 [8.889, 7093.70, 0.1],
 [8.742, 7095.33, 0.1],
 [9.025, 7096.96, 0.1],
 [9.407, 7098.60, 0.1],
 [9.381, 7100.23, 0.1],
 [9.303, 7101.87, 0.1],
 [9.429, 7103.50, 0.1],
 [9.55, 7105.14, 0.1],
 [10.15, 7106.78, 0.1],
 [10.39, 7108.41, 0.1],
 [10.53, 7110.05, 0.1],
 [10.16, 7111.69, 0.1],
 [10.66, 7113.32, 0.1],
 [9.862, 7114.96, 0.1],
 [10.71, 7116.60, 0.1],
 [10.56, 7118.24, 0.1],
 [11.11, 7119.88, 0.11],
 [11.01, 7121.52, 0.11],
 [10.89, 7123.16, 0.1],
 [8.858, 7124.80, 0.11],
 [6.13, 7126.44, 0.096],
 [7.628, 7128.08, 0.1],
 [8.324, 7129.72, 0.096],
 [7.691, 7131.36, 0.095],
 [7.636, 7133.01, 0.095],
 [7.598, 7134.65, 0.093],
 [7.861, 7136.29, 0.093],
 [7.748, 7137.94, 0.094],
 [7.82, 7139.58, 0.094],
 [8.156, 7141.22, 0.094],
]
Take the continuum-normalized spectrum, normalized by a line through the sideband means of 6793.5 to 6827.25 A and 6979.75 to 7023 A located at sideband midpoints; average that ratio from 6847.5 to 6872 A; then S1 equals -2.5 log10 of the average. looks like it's 0.19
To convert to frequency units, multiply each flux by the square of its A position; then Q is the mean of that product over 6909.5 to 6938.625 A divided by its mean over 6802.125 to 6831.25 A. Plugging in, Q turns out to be 1.3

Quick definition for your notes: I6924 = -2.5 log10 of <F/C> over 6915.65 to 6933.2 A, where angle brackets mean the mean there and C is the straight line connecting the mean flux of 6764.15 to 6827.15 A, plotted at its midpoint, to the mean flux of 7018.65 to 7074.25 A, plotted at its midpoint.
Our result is 0.13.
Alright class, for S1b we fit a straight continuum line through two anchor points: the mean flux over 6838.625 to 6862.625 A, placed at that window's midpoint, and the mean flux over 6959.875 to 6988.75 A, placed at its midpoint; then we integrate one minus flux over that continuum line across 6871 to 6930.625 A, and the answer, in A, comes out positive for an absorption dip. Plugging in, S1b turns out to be 3.6 A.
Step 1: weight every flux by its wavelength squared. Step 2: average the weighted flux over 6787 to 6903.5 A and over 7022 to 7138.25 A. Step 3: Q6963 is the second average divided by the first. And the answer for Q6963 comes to 1.58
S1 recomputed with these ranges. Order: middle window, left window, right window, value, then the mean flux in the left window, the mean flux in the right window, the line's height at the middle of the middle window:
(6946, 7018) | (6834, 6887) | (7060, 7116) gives -0.21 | 7.18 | 10.2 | 8.82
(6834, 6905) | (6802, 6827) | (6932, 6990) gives 0.15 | 7.23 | 10.3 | 8.39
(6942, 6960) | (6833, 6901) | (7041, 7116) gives -0.19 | 7.3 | 10.8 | 8.71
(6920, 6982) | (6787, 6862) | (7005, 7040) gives 0.02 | 7.14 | 12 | 10.2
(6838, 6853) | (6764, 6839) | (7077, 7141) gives 0.05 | 7.29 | 9.48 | 7.61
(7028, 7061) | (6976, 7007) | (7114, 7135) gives -0.24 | 10.8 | 9.12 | 10.1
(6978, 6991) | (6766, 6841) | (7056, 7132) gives -0.19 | 7.29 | 10.1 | 9.01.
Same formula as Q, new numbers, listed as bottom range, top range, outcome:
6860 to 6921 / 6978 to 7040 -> 1.56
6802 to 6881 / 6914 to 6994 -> 1.43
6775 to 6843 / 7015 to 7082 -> 1.77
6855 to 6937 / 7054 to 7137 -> 1.33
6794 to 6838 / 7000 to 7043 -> 1.76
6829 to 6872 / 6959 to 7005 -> 1.56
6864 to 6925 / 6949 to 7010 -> 1.41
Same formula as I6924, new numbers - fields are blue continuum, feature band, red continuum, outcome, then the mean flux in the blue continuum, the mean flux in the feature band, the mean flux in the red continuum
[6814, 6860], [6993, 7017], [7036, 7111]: -0.13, 7.12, 11.1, 11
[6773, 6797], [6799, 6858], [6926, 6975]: 0.11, 7.23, 7.2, 10.1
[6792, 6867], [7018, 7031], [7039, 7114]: -0.17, 7.15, 11.9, 10.9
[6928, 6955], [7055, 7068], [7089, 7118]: -0.07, 9.94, 10.4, 9.64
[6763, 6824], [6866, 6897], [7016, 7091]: 0.18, 7.29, 7.46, 11.7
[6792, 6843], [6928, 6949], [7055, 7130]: -0.16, 7.23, 9.85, 10.1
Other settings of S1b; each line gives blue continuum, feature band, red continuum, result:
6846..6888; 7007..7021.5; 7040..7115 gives -2.7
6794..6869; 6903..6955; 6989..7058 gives 2.3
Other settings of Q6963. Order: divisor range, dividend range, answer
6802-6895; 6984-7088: 1.69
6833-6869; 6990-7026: 1.65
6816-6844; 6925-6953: 1.40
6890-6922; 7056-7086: 1.46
